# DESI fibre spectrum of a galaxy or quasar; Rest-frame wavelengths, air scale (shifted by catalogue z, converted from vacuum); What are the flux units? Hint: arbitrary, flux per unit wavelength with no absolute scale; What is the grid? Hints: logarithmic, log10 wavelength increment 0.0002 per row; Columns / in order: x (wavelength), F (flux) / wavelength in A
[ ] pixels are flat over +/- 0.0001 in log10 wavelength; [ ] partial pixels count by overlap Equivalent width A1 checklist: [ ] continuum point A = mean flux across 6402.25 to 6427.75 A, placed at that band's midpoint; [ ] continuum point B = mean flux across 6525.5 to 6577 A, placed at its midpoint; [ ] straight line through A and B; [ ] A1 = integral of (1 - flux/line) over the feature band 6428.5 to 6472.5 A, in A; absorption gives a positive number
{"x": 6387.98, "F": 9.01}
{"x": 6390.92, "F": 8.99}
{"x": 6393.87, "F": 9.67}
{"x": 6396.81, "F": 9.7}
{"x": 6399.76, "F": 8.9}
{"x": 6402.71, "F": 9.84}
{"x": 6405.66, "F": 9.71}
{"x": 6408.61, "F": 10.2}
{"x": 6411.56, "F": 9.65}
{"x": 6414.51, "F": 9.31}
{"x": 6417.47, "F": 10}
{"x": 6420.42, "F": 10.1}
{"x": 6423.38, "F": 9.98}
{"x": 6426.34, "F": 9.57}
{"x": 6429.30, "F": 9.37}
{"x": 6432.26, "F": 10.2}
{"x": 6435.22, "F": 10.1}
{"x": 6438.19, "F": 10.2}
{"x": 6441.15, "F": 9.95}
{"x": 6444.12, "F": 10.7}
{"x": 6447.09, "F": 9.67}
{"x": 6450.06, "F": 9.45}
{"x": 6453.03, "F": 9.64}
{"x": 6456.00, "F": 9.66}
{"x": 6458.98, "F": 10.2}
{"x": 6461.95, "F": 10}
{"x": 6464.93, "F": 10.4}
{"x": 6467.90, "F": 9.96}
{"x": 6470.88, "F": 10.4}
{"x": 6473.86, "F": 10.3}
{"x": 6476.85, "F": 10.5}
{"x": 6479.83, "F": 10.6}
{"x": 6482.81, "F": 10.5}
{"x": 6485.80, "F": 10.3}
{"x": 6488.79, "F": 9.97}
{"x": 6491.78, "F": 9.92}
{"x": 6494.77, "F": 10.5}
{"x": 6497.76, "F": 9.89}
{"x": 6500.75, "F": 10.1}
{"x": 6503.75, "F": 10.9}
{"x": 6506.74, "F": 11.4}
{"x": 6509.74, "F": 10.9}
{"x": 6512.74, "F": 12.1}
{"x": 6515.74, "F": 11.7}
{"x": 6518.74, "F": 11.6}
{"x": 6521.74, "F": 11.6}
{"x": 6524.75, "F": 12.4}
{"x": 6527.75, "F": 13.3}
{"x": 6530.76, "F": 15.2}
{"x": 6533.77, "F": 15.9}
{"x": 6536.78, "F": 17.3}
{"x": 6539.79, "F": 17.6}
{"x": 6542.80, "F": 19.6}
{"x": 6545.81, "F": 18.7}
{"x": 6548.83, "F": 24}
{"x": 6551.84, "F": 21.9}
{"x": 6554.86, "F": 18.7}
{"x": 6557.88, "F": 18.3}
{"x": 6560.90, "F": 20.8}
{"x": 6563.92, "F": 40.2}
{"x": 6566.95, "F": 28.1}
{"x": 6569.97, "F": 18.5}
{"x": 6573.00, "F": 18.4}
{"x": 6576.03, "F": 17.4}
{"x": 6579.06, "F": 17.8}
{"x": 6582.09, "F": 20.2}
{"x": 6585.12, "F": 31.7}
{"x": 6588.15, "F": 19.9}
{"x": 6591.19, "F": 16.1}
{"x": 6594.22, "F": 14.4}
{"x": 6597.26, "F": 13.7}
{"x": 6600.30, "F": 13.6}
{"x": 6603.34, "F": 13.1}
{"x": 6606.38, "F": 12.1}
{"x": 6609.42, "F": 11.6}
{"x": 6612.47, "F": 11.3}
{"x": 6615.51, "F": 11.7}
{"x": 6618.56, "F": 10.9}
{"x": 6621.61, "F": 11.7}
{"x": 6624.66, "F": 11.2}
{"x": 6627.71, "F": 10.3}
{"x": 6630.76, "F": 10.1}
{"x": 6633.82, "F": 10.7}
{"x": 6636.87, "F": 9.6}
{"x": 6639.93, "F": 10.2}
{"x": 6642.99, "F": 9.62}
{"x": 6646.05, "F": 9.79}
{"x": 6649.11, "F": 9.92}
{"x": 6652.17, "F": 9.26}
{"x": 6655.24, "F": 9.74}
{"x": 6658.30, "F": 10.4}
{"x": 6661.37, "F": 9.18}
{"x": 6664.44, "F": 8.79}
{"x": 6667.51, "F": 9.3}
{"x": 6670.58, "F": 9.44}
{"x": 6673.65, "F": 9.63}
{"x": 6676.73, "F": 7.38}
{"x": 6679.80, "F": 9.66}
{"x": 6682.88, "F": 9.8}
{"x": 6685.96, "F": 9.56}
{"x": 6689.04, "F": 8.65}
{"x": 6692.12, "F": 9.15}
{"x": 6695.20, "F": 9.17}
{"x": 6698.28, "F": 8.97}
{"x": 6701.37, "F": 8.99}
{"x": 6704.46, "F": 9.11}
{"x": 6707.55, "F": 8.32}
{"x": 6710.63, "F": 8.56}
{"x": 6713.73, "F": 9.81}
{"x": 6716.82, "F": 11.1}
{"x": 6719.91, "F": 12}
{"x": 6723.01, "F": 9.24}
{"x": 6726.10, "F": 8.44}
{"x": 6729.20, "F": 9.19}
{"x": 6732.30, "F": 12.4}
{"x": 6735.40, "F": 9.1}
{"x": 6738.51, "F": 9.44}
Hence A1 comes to 8.62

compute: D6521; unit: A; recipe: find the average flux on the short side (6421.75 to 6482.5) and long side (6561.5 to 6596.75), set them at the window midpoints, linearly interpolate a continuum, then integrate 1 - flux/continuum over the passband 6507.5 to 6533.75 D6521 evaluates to 6.23 A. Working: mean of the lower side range 10.1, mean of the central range 12.5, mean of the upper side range 21.8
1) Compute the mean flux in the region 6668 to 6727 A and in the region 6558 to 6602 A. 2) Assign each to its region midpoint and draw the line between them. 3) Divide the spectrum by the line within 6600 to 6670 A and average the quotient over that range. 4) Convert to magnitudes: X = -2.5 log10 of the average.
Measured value 0.40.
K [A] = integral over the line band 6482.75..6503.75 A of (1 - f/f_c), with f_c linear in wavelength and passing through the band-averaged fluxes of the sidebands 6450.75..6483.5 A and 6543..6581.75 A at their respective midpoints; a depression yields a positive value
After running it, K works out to 4.9 A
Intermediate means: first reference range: 10.2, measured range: 10.2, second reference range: 21.8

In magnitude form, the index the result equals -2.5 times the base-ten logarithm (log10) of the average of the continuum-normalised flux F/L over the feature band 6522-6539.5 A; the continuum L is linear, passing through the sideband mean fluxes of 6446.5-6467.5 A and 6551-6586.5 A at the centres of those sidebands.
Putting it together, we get 0.24 mag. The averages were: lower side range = 9.88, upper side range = 22.6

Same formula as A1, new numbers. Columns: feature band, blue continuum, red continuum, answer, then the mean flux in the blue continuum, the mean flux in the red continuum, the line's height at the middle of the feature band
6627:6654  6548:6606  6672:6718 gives 8.2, 20.1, 9.18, 14.2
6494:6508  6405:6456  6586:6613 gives 1.5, 9.87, 14.5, 11.8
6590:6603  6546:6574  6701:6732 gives 3.7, 23.1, 9.61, 19.9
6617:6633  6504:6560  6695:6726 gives 2.1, 15.6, 9.49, 12.4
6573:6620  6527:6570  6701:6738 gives 5.3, 20.7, 9.7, 17.6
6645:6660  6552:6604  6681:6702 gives 3.6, 20.2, 9.2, 13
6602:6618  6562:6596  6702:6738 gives 6.1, 22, 9.72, 19.3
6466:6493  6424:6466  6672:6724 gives -1.2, 9.93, 9.36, 9.85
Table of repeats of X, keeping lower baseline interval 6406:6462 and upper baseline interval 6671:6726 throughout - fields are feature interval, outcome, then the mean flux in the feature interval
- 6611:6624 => -0.196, 11.4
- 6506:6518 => -0.185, 11.5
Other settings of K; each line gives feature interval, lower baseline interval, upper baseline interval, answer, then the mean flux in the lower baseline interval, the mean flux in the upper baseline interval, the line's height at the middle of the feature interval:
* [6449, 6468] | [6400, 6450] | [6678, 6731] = -0.18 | 9.87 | 9.4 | 9.81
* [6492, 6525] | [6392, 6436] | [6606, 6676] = -3.84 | 9.74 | 10.2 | 9.94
